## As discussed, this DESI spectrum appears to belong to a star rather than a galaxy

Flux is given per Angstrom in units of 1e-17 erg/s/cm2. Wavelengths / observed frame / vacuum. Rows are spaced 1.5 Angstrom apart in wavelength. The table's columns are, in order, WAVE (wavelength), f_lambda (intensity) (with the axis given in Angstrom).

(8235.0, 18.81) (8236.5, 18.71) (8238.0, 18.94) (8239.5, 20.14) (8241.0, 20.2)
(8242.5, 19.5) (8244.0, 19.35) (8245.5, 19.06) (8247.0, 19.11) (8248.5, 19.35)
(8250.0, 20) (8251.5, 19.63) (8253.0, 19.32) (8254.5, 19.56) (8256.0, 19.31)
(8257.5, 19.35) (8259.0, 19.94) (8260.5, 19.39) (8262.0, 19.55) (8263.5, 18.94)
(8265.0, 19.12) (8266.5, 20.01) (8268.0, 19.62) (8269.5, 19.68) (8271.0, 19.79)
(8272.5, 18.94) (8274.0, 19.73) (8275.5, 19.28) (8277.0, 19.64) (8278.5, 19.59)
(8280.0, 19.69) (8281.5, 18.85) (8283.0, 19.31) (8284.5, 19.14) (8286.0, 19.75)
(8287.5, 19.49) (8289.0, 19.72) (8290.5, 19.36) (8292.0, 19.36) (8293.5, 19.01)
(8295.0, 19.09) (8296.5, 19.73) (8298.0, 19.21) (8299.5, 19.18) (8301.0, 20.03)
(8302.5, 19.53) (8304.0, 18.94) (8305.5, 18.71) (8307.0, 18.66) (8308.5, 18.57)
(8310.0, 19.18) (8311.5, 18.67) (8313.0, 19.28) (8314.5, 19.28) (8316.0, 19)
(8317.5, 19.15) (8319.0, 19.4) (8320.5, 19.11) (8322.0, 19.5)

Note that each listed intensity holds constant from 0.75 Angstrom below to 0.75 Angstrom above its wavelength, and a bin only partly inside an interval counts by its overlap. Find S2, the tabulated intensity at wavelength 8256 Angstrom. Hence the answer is 19.31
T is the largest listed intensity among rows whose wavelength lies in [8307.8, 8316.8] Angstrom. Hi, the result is 19.28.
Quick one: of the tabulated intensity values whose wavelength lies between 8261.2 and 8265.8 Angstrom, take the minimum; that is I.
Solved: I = 18.94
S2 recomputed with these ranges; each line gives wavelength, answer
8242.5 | 19.5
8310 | 19.18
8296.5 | 19.73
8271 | 19.79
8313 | 19.28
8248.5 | 19.35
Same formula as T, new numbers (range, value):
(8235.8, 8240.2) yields 20.14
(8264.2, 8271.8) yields 20.01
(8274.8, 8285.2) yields 19.69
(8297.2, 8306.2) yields 20.03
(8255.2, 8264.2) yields 19.94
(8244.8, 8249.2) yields 19.35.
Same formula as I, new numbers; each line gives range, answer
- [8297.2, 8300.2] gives 19.18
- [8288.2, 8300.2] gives 19.01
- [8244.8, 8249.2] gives 19.06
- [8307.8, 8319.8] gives 18.57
